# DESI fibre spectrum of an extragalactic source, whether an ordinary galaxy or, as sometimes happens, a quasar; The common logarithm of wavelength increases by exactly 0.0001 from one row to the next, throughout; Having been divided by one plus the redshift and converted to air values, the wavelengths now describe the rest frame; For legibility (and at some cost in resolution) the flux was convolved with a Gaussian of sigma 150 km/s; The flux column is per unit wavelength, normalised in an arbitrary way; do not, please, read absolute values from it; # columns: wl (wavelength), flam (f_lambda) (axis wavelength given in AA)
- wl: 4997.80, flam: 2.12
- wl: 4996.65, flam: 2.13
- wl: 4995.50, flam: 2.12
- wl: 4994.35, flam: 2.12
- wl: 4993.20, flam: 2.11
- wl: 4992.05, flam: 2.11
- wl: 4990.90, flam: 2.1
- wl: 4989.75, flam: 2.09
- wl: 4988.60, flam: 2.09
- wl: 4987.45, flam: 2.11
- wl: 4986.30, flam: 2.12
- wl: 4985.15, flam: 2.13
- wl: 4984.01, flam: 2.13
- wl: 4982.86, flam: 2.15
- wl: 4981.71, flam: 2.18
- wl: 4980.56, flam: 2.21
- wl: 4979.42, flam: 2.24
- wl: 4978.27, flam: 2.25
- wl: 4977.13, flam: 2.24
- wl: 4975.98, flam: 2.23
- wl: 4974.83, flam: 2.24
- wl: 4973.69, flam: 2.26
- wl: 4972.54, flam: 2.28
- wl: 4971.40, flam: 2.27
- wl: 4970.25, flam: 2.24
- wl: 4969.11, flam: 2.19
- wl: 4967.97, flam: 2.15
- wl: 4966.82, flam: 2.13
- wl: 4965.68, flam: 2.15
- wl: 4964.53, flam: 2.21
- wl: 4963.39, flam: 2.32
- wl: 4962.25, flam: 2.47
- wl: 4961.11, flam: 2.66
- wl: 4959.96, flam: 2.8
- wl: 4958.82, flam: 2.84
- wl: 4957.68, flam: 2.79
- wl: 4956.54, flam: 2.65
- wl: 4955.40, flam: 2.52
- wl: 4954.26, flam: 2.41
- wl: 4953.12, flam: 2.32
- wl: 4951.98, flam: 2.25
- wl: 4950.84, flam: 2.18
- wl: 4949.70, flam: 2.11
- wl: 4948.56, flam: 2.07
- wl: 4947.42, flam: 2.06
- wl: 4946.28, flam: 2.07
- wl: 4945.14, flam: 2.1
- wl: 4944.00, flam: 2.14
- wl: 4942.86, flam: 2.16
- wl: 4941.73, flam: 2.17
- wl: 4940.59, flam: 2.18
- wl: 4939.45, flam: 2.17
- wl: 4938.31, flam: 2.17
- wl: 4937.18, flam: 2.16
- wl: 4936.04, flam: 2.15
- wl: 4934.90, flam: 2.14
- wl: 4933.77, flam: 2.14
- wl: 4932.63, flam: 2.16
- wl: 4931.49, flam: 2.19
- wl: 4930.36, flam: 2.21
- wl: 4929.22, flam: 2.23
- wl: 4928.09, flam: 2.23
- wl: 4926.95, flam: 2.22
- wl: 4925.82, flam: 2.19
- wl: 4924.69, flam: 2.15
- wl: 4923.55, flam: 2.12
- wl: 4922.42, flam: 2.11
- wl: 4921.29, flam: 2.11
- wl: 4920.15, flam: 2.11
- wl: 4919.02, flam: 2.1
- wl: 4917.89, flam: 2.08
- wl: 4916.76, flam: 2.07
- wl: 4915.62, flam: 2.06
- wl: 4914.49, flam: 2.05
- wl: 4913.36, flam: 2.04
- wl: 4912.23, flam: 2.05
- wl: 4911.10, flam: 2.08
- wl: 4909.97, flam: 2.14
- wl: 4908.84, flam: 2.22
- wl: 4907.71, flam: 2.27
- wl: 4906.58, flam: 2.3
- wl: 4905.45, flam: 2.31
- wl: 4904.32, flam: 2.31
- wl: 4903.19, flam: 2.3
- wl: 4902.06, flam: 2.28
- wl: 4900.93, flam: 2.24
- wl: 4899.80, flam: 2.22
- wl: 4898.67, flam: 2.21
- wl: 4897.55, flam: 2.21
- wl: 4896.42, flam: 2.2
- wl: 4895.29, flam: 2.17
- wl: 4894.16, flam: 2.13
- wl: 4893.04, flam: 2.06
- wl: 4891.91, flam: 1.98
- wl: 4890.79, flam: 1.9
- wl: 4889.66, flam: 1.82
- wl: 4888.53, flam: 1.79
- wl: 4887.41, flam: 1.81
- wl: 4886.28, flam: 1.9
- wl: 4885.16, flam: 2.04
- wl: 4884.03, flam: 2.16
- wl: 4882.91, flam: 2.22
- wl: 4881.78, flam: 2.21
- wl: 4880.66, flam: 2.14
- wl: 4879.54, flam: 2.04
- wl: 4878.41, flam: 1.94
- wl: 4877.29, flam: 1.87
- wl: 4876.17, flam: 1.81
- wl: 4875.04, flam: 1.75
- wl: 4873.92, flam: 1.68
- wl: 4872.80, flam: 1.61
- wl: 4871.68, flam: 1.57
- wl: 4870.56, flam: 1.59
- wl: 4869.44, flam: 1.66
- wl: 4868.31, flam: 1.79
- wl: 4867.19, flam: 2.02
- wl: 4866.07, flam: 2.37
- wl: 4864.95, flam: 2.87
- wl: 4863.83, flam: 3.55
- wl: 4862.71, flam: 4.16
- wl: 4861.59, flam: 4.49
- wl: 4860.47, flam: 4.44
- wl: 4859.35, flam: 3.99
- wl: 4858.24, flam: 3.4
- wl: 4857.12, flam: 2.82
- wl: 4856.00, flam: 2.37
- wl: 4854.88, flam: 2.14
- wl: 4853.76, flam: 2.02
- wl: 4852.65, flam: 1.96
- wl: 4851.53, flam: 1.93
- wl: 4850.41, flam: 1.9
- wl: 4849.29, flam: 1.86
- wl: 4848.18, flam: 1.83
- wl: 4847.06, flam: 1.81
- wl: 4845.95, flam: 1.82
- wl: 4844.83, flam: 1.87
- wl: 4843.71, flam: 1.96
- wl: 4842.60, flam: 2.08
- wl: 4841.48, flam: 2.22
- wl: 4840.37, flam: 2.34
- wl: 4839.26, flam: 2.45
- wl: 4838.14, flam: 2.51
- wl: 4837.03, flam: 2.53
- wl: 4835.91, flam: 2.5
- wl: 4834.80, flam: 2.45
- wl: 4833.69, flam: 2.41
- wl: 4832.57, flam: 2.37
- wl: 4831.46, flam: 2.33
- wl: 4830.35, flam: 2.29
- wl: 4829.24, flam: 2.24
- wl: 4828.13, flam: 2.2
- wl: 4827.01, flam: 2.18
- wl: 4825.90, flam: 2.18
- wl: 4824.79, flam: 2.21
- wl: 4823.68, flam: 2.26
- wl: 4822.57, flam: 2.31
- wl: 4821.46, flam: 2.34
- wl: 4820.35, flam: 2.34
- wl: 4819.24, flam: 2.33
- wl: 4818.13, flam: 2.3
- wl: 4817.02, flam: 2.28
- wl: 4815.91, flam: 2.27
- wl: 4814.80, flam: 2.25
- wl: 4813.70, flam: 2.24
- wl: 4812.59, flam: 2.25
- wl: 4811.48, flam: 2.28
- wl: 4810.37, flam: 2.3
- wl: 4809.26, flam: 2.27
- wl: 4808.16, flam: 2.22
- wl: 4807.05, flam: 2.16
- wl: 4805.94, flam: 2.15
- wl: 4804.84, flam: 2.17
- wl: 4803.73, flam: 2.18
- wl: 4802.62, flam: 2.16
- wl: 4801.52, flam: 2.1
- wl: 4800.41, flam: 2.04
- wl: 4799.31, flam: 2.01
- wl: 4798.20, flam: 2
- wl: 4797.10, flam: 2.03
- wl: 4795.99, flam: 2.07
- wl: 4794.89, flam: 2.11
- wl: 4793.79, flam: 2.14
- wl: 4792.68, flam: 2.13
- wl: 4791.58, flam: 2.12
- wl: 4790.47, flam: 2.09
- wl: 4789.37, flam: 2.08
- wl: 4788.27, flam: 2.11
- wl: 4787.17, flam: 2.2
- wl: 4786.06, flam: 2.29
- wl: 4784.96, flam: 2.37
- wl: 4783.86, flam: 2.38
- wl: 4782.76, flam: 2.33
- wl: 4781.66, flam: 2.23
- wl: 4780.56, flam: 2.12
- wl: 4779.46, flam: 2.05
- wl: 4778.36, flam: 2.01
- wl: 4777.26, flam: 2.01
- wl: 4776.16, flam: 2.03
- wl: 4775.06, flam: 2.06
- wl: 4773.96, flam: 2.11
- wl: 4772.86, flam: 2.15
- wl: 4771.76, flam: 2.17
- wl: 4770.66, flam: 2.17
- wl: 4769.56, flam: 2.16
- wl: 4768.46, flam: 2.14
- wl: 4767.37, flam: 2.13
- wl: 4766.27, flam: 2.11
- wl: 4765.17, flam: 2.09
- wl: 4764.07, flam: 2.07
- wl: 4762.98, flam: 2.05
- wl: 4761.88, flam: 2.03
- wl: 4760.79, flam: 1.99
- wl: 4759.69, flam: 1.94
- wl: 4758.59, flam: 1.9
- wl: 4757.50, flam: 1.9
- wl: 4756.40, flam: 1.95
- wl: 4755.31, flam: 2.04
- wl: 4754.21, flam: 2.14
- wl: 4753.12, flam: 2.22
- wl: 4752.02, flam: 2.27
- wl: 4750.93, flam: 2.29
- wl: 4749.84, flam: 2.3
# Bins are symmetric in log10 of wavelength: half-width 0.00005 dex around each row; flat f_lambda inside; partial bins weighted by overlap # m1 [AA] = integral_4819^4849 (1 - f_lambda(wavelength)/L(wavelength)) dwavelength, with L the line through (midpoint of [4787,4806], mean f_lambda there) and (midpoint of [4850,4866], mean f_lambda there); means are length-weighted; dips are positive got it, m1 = 4.6 AA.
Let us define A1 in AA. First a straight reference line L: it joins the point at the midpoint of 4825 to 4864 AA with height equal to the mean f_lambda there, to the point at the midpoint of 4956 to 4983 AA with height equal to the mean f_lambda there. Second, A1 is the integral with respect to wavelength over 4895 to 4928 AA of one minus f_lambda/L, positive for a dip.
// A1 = 3.3 AA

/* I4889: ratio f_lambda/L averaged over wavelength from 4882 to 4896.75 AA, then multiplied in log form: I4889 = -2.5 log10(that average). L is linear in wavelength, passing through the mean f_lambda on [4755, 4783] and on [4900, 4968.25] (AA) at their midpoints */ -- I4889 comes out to 0.09 mag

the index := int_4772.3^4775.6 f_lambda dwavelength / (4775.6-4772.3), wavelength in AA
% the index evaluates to 2.11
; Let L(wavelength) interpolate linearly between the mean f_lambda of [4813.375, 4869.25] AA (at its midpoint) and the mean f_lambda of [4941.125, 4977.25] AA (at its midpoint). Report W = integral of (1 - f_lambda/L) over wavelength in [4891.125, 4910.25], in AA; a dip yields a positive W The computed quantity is 1.3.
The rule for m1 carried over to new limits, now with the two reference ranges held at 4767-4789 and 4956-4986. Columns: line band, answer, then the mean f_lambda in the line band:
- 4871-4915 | 4.0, 2.05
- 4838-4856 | 1.4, 2.04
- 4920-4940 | 1.1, 2.17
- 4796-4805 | 0.4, 2.08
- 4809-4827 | -0.6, 2.27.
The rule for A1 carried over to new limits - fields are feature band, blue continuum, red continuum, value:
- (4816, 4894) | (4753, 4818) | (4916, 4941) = -4.6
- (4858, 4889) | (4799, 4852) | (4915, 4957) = -2.6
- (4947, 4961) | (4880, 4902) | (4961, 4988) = -1.5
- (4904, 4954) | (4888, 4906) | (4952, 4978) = 2.0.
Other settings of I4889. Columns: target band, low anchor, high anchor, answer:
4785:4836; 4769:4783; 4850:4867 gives 0.11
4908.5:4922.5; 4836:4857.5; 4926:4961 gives 0.07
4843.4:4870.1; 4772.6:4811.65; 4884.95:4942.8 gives -0.19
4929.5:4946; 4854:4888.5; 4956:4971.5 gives 0.12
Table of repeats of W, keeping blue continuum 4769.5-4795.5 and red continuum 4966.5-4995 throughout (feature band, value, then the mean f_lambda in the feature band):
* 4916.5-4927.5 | 0.2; 2.13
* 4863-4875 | 0.3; 2.1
